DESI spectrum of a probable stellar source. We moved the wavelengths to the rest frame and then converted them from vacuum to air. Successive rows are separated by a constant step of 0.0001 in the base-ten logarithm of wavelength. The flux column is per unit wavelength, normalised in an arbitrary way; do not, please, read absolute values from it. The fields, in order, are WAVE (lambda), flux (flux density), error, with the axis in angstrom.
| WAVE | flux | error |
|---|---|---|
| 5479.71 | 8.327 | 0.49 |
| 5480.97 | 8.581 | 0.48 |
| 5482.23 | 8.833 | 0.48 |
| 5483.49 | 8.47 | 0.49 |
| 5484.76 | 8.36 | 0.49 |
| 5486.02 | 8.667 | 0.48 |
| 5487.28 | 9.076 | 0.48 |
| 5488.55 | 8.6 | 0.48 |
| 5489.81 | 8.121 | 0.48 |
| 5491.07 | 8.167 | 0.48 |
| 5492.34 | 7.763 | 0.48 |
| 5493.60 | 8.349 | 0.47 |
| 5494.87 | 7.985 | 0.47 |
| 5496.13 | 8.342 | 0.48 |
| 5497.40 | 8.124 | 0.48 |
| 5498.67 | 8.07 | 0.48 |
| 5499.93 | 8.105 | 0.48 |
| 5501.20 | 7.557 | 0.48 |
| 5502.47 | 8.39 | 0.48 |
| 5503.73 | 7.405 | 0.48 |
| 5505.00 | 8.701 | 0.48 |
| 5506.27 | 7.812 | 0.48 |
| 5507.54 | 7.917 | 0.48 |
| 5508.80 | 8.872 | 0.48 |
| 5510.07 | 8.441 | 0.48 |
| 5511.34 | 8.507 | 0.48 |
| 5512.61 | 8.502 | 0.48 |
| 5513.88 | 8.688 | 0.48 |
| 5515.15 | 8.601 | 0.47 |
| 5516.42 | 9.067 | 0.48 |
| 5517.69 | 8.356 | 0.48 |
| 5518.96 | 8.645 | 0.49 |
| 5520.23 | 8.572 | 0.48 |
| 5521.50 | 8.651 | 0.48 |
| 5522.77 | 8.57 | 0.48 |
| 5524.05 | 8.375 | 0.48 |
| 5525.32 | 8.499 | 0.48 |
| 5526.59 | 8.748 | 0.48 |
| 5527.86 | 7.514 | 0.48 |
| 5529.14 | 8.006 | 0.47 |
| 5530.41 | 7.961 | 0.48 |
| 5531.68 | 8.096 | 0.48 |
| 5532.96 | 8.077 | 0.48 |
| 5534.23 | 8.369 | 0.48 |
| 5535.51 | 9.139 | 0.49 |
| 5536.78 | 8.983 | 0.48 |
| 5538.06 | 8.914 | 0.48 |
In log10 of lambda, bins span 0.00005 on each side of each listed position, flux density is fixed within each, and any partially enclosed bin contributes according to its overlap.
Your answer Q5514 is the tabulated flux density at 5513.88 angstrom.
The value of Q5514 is 8.688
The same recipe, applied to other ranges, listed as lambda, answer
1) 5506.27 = 7.812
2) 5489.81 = 8.121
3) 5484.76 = 8.36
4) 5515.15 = 8.601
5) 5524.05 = 8.375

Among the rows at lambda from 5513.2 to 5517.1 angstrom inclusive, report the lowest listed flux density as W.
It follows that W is 8.601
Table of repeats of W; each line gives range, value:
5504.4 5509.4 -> 7.812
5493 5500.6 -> 7.985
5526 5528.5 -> 7.514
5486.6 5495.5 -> 7.763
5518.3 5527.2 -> 8.375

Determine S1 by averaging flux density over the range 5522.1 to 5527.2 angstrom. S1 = 8.54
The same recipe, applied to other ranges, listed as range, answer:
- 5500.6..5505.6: 8.01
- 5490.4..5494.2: 8.1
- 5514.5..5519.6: 8.67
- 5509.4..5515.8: 8.55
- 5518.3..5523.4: 8.62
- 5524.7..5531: 8.15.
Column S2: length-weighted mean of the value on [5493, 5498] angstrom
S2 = 8.19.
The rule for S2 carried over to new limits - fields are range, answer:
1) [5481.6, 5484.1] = 8.67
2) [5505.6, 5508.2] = 7.9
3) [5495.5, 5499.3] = 8.17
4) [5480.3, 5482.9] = 8.72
